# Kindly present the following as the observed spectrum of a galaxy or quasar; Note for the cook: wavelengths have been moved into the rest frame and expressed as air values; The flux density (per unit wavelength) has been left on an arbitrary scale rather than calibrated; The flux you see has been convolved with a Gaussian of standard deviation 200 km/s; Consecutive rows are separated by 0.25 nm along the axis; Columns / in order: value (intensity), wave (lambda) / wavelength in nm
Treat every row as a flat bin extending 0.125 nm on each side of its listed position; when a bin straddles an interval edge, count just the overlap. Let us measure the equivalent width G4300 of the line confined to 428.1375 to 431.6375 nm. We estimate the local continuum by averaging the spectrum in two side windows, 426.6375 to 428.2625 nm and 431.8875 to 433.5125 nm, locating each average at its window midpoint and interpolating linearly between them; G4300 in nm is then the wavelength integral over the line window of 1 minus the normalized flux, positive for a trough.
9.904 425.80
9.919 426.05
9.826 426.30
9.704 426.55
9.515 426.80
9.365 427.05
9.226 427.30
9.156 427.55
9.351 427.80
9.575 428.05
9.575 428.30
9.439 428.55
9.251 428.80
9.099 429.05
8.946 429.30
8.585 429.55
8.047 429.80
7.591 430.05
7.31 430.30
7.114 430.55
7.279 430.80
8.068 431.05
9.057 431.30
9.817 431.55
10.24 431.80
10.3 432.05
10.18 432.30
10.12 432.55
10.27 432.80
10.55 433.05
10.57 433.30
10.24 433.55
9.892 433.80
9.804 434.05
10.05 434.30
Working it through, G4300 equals 0.46 nm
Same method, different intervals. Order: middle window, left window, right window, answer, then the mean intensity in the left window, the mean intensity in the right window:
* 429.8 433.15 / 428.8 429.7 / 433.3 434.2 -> 0.17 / 8.91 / 10.1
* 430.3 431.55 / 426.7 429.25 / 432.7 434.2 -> 0.23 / 9.34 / 10.2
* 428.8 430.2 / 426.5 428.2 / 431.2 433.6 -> 0.17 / 9.4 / 10.1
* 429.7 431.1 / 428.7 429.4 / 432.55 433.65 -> 0.29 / 9.1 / 10.4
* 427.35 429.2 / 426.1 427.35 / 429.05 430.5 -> -0.11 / 9.57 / 8.13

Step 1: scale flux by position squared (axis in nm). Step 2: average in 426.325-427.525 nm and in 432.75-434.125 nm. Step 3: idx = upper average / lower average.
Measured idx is 1.12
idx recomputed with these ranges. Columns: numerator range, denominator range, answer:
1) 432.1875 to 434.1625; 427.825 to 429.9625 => 1.15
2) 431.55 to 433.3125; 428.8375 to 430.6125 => 1.27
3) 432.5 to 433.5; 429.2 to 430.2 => 1.28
